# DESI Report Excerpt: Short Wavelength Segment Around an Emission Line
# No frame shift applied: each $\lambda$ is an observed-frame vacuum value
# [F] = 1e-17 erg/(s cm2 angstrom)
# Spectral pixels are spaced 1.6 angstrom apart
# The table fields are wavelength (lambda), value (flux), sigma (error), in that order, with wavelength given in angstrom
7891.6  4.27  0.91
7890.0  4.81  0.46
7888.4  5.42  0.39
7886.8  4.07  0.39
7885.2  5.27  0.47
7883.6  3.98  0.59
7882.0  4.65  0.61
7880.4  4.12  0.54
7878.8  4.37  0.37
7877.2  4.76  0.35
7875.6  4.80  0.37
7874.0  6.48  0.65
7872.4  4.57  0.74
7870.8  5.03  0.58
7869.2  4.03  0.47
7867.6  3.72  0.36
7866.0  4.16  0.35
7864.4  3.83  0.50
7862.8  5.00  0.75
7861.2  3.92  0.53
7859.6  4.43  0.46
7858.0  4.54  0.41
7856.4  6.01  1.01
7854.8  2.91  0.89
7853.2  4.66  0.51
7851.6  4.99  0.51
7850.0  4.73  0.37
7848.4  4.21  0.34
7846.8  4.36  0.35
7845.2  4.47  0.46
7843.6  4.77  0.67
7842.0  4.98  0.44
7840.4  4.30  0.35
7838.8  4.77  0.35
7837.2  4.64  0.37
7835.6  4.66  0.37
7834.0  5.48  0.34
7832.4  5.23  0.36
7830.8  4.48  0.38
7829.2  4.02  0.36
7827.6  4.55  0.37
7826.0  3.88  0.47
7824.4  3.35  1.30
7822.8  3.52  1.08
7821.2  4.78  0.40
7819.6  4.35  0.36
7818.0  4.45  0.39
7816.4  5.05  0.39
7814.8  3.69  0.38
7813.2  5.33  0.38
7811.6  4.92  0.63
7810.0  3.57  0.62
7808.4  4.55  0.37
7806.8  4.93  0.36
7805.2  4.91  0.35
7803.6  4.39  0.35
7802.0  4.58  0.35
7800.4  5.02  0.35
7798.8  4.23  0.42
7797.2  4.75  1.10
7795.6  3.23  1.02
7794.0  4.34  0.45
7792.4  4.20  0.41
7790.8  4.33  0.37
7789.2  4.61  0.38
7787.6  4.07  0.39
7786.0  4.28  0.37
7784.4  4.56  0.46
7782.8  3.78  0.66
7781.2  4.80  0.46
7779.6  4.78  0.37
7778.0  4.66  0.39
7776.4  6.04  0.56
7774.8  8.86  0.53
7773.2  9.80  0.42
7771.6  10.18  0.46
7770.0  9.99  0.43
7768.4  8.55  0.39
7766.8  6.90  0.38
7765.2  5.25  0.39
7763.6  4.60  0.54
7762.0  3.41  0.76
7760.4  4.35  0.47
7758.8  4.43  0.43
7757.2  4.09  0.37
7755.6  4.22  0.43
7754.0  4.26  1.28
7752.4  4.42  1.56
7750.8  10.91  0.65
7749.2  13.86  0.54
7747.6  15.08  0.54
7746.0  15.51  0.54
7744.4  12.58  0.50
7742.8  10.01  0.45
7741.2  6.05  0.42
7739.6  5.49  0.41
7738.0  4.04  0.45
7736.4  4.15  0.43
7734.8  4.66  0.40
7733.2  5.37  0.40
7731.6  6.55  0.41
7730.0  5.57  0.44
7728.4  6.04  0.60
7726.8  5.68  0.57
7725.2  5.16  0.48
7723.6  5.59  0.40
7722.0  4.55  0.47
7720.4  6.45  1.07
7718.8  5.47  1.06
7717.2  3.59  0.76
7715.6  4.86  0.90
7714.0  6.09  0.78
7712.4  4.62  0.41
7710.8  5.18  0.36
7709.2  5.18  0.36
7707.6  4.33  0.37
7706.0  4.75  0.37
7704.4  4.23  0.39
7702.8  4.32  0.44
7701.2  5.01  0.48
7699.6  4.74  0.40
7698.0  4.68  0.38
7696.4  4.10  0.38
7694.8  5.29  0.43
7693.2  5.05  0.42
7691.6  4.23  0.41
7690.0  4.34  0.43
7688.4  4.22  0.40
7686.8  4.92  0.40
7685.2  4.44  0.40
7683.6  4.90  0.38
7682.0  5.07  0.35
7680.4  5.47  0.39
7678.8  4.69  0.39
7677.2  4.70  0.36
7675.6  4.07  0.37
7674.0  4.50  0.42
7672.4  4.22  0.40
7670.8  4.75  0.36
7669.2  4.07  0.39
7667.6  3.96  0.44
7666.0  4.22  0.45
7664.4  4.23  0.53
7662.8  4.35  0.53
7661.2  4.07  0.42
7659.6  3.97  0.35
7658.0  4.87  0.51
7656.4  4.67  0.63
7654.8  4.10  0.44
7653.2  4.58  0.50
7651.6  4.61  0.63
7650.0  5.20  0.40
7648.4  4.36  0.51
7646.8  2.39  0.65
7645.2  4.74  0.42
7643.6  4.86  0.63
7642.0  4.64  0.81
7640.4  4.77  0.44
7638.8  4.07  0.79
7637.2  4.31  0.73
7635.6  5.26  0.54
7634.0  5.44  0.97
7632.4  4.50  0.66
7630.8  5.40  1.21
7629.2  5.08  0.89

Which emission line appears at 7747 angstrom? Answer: H-alpha 6563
